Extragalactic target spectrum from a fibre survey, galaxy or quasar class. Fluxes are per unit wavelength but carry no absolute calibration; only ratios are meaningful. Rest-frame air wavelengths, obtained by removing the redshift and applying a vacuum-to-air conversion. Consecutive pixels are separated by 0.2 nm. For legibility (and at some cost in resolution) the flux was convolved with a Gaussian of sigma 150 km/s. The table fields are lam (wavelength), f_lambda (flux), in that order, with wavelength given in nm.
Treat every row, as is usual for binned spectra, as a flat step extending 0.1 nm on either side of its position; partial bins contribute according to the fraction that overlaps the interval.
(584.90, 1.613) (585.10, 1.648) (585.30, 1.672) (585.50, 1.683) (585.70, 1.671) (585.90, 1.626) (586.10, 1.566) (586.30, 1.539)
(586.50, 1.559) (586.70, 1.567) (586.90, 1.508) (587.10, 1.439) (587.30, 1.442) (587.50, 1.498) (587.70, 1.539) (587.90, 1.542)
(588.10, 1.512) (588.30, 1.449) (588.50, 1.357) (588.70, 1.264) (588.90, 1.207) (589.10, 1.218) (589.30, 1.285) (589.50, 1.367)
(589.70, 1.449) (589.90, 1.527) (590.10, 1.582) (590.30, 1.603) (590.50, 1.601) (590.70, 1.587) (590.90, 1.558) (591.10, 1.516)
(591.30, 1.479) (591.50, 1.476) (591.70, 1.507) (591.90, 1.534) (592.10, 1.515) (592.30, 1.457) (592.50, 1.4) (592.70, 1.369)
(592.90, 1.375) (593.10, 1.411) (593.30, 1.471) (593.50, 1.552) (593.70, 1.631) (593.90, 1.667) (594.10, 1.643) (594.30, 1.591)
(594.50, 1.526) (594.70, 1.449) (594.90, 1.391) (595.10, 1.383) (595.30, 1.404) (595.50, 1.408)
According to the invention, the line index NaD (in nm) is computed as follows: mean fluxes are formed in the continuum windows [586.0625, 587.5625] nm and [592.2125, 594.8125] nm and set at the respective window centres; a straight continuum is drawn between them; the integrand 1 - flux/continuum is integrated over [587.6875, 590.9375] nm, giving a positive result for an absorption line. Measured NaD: 0.14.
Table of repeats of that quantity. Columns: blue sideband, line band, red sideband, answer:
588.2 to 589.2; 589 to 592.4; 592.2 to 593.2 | -0.34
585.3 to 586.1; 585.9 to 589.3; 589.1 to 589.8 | 0.11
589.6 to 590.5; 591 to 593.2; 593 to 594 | 0.13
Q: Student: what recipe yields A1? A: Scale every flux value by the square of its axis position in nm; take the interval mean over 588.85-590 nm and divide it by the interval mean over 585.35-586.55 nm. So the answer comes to 0.85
